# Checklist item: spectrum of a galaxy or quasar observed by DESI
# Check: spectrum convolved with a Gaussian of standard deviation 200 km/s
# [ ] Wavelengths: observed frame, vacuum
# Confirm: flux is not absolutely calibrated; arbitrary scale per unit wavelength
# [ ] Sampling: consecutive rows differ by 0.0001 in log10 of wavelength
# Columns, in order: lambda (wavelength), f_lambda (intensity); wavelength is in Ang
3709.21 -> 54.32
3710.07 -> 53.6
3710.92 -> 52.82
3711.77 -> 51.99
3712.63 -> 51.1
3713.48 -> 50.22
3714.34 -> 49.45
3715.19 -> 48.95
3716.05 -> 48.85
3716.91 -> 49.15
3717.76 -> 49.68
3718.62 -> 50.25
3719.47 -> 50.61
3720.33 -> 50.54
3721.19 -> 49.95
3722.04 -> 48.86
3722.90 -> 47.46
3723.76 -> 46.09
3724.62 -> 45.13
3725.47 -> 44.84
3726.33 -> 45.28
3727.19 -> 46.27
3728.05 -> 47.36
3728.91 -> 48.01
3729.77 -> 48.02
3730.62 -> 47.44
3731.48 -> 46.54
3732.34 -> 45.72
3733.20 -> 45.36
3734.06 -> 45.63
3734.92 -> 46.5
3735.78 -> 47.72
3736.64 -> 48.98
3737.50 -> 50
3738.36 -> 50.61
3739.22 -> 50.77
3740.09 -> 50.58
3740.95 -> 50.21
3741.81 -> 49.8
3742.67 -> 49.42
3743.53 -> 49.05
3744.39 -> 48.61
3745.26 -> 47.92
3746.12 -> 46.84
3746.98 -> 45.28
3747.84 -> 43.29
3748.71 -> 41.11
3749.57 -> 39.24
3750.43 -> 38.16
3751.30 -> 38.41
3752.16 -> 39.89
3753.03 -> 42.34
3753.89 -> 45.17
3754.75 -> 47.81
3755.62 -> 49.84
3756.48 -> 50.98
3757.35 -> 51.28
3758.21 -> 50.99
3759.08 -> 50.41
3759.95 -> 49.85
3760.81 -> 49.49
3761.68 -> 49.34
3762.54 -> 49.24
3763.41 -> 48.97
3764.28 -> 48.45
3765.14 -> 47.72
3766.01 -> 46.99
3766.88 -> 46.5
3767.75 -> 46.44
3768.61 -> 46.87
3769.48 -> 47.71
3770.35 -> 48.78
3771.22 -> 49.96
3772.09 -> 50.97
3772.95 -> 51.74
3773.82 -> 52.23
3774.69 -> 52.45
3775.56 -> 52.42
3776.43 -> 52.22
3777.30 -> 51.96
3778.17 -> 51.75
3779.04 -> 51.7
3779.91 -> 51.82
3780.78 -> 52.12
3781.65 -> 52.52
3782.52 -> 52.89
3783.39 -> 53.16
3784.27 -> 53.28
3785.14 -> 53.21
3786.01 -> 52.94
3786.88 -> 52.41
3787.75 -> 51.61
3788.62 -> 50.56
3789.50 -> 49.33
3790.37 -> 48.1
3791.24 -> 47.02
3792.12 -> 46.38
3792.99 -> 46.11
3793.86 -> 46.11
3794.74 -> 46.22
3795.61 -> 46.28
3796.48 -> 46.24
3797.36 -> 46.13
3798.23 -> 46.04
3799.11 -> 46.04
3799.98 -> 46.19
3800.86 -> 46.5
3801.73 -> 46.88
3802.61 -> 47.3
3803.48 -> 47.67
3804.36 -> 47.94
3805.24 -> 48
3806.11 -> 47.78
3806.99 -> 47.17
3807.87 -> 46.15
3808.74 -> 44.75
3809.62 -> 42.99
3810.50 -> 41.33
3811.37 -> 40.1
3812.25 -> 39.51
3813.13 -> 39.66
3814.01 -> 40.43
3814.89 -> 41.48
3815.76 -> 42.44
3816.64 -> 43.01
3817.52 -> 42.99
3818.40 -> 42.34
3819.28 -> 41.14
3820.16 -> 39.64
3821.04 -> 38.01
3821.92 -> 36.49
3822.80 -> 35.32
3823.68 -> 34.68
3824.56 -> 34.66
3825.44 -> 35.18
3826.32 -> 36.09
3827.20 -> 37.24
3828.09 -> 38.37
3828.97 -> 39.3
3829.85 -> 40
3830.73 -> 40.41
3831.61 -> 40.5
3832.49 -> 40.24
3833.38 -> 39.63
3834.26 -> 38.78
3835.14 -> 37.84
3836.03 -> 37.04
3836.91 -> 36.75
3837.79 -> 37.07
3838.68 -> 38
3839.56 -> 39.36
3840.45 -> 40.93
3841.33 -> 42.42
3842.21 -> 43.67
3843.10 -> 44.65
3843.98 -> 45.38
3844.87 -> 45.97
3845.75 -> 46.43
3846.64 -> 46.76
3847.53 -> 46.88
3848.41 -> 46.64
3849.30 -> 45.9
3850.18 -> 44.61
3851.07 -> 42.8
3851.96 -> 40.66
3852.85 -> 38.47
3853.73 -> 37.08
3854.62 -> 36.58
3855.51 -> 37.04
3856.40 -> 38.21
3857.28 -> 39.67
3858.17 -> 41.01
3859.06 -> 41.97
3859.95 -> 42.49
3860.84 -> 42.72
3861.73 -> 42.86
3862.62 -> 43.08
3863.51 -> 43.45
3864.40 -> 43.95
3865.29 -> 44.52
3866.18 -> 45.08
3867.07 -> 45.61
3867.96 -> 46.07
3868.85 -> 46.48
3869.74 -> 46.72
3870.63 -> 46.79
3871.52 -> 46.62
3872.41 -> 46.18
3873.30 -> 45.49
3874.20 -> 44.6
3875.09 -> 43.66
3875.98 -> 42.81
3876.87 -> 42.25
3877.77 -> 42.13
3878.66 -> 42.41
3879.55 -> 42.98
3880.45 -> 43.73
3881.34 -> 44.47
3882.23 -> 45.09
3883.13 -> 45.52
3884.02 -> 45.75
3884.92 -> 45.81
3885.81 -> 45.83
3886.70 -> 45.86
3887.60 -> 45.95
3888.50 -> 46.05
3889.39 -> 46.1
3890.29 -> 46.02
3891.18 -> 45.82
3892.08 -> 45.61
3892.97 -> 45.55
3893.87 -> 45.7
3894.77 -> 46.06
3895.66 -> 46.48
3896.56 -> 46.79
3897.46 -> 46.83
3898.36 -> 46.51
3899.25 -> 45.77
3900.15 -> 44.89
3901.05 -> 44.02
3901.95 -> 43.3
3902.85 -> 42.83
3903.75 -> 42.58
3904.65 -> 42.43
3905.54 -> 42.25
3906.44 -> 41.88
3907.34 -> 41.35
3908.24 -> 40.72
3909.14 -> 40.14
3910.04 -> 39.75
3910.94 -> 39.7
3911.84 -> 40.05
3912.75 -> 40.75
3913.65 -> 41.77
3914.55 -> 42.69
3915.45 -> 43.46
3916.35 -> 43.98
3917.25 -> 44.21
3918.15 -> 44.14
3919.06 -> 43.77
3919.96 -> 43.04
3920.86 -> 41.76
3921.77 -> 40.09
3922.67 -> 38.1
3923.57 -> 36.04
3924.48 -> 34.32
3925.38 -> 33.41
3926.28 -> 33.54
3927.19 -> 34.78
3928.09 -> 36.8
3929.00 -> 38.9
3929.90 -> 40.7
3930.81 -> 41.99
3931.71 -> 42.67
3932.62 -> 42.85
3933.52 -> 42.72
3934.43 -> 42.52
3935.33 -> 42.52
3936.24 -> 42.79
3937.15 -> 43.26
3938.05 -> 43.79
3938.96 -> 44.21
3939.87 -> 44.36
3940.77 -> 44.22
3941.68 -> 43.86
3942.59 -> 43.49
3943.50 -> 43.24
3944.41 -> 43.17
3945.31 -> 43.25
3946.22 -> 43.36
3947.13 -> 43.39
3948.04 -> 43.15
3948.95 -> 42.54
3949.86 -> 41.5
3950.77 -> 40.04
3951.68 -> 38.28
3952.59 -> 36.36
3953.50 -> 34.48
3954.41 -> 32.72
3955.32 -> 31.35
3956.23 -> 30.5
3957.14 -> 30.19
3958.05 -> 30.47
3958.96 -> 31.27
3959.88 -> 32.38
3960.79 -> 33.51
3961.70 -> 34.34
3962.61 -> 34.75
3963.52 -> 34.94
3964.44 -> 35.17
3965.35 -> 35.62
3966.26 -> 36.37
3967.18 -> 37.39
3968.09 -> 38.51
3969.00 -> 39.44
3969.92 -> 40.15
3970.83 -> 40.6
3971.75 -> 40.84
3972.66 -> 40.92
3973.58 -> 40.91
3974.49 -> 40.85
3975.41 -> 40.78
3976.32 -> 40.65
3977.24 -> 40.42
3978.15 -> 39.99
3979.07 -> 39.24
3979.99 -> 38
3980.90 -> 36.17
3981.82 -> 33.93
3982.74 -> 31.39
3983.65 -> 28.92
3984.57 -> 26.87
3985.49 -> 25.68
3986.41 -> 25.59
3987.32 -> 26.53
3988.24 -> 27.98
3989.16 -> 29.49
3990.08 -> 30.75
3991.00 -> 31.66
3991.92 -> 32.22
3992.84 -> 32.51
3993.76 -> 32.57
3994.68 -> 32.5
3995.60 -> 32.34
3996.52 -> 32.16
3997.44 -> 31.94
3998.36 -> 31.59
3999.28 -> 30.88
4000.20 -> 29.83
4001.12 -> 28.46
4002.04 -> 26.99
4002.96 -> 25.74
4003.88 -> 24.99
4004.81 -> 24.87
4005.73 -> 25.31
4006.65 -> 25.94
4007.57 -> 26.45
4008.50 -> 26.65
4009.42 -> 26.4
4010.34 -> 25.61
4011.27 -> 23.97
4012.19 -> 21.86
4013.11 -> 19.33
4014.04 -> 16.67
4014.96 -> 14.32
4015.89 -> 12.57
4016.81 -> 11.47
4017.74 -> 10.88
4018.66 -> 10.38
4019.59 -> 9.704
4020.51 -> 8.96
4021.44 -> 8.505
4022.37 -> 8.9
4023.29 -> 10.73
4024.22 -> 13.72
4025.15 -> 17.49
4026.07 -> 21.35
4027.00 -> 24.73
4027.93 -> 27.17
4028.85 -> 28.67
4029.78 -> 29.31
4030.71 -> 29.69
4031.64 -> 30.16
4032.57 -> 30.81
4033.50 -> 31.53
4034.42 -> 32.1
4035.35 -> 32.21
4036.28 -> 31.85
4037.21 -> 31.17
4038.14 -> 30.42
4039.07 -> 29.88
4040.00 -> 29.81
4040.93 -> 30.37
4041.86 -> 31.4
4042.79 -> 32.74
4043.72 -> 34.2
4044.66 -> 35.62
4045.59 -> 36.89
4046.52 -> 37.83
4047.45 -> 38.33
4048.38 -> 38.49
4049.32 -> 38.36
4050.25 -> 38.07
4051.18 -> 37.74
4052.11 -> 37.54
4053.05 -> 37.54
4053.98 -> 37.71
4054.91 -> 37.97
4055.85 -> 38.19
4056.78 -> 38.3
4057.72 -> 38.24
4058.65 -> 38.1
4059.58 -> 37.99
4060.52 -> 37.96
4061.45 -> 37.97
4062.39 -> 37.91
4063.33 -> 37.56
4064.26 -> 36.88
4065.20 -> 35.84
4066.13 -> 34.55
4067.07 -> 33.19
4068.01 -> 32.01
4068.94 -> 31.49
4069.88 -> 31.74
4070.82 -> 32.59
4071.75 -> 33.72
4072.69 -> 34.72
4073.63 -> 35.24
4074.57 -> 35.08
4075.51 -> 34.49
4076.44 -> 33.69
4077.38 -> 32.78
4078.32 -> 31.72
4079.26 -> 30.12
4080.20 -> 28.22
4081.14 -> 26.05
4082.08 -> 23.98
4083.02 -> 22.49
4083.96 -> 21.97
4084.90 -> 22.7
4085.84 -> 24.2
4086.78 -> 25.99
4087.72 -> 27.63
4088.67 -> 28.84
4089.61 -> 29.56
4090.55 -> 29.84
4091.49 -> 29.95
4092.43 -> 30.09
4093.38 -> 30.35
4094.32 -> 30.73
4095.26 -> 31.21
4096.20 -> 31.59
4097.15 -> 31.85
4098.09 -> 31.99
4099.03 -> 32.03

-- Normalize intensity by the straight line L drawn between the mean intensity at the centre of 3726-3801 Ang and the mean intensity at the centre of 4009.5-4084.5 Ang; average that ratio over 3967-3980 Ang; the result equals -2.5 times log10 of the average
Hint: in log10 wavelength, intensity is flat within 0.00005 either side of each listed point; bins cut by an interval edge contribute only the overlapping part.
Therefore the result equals -0.17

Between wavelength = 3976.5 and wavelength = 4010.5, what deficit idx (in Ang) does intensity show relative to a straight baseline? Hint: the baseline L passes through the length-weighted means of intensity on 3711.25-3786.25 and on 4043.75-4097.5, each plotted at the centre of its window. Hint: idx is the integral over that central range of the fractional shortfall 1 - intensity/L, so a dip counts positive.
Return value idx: 6.0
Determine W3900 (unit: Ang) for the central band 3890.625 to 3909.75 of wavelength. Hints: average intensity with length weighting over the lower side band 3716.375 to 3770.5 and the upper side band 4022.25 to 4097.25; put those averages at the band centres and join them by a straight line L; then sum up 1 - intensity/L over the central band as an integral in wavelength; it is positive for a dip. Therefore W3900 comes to -2.2 Ang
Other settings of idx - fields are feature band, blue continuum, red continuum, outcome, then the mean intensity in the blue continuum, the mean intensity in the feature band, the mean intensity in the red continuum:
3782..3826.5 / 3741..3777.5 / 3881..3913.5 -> 1.7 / 47.8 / 44.8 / 44.1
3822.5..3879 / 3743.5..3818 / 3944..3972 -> 2.0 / 47.4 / 41.7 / 37.1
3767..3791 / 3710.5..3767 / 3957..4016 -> -3.2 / 47.7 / 51.1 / 31.4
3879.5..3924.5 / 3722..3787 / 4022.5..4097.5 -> -3.6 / 48.4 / 43.5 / 31.6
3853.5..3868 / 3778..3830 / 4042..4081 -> 0.4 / 44.9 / 41.8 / 35.5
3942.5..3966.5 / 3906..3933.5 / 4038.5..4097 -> 1.0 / 40.3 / 36.9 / 33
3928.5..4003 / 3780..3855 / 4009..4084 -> -4.7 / 43.6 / 36.6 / 29.2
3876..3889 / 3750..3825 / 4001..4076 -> -1.5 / 46.7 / 44.5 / 29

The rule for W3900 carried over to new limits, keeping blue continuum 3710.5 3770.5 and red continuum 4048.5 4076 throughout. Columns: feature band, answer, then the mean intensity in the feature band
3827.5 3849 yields 1.4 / 41.4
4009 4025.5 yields 9.9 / 15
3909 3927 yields 0.5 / 40.1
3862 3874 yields -0.6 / 45.3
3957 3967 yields 1.5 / 33.7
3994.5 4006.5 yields 3.0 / 28.9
